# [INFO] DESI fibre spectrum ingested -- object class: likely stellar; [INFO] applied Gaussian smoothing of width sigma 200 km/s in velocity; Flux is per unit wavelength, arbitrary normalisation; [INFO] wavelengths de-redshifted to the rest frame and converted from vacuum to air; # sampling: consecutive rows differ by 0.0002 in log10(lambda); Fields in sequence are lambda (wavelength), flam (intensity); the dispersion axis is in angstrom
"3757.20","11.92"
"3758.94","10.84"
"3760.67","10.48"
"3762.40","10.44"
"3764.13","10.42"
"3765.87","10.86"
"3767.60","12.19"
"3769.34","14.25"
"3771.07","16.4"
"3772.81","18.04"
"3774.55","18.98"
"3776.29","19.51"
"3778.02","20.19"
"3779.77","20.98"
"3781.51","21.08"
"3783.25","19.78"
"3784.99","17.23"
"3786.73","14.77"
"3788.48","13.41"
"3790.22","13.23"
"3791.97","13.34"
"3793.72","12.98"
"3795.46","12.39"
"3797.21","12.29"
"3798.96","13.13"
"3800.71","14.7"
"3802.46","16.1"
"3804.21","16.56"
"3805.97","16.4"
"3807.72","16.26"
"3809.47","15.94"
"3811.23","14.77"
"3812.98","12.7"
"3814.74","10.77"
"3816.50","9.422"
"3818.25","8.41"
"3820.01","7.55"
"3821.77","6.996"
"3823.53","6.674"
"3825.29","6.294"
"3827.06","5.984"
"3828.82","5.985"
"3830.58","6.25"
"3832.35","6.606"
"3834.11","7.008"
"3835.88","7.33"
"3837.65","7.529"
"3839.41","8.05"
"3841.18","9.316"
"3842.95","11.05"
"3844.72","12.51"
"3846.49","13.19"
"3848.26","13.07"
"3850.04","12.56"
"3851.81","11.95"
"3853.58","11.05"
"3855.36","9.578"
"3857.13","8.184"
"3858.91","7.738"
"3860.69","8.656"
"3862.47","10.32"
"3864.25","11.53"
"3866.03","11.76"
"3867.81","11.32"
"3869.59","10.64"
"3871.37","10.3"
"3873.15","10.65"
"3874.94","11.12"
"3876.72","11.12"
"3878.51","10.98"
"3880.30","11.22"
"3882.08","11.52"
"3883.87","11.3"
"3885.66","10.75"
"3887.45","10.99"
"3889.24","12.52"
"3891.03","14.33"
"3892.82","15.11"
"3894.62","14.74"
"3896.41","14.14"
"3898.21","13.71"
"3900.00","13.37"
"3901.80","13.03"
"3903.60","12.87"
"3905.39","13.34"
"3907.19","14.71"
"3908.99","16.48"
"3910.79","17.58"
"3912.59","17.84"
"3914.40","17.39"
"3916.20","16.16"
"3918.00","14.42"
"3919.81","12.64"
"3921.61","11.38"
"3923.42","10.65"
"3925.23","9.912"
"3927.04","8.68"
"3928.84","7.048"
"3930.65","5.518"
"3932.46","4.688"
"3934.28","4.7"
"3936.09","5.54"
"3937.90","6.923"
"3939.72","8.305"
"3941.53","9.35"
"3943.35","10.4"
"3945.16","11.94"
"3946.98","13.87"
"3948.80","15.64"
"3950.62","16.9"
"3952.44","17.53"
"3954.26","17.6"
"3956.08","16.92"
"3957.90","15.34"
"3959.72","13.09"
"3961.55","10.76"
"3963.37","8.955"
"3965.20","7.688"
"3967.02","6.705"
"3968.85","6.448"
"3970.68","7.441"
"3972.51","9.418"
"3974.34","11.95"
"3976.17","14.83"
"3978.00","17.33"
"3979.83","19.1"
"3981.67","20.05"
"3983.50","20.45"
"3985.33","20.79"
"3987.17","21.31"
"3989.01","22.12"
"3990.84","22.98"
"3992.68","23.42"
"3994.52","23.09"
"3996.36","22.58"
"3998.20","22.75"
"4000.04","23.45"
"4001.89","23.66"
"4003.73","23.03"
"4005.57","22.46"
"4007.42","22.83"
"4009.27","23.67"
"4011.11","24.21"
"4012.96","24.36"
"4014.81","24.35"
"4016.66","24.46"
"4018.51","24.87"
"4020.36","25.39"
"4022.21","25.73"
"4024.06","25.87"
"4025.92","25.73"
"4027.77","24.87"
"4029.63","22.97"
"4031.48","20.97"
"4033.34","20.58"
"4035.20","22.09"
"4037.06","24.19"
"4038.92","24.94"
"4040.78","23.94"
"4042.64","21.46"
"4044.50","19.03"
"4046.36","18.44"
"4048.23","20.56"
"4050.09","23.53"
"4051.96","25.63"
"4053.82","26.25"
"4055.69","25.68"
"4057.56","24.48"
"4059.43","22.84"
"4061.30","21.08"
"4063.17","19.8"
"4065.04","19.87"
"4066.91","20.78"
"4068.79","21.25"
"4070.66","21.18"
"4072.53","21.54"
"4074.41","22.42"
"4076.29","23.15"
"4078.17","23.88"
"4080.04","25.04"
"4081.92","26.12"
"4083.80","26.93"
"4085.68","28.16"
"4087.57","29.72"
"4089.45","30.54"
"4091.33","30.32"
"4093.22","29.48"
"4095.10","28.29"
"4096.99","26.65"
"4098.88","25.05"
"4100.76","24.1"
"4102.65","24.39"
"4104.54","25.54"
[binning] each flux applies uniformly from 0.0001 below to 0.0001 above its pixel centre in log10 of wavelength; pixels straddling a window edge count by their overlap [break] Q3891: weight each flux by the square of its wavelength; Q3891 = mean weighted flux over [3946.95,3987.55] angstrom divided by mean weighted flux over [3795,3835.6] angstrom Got 1.4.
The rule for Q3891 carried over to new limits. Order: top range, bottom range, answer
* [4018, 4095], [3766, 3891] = 2.24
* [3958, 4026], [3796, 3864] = 2.00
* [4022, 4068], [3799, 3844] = 2.50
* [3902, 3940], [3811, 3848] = 1.36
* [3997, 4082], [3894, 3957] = 1.97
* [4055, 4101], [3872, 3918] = 2.01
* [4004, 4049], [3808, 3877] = 2.59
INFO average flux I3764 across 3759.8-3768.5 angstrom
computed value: 10.9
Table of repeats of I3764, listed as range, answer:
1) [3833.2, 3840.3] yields 7.48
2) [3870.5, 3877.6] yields 10.8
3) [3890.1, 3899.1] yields 14.4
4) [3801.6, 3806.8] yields 16.3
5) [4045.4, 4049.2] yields 19.5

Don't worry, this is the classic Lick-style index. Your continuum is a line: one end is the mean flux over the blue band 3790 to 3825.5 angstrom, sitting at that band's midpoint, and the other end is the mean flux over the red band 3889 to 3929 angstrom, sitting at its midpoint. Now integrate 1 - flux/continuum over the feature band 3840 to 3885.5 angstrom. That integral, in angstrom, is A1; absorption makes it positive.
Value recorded 7.6 angstrom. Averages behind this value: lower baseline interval 12.3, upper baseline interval 13.7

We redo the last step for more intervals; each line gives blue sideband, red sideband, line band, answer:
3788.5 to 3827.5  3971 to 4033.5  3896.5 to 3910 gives 2.30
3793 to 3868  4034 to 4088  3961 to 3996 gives 5.91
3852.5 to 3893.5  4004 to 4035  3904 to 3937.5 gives 7.48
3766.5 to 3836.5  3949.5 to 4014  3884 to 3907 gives 3.49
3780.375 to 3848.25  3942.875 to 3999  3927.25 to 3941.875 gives 8.24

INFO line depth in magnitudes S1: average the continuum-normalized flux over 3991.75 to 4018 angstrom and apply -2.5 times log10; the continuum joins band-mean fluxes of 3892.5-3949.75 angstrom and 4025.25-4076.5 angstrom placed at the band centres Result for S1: -0.25 mag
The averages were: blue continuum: 11.9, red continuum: 22.4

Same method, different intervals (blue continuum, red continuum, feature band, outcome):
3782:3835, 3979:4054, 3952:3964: 0.351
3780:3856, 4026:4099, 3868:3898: 0.245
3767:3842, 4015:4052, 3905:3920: 0.119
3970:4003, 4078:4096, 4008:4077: 0.045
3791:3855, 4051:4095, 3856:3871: 0.296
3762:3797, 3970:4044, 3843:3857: 0.432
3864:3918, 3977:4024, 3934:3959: 0.416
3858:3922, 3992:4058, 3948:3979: 0.412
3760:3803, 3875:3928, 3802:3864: 0.365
